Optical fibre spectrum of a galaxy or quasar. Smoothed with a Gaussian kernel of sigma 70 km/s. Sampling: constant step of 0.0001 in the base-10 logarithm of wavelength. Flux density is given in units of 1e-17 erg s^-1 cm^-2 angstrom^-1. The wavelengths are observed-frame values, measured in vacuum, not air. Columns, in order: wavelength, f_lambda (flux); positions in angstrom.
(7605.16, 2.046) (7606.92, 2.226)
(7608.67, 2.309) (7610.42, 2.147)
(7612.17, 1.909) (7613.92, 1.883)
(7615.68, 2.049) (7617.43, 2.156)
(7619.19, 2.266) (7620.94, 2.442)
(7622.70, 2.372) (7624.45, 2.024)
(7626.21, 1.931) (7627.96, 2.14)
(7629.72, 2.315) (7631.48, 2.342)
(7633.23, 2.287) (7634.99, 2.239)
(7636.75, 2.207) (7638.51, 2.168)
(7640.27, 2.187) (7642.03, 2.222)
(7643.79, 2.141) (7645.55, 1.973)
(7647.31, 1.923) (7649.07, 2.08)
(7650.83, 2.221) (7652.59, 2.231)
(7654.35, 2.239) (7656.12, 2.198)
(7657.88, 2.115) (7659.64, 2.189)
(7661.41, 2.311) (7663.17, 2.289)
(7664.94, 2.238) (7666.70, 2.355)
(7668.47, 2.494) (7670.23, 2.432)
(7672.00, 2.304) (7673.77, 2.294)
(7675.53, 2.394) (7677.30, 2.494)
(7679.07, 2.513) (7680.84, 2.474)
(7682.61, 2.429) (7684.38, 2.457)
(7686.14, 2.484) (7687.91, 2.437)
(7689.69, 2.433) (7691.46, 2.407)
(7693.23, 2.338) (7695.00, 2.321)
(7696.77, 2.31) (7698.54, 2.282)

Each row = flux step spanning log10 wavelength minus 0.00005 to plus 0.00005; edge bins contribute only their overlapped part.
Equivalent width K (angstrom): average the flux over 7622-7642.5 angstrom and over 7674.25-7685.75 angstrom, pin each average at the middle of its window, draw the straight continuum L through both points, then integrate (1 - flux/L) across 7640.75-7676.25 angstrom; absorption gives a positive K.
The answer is 1.7 angstrom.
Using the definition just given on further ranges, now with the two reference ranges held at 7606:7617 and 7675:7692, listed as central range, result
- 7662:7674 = 0.15 angstrom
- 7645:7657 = 0.85 angstrom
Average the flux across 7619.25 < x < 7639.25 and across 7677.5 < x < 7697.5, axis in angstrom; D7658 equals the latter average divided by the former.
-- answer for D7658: 1.09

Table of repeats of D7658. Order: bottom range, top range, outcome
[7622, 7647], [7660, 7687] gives 1.10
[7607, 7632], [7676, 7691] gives 1.14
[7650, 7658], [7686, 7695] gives 1.09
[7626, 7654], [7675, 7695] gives 1.12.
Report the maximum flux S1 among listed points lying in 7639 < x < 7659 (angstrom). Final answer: 2.239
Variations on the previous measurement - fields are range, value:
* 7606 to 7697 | 2.513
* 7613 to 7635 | 2.442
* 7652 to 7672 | 2.494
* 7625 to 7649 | 2.342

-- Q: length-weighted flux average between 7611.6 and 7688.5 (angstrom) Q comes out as 2.25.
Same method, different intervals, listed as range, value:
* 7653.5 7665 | 2.22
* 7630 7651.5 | 2.17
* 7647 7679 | 2.28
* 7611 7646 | 2.16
